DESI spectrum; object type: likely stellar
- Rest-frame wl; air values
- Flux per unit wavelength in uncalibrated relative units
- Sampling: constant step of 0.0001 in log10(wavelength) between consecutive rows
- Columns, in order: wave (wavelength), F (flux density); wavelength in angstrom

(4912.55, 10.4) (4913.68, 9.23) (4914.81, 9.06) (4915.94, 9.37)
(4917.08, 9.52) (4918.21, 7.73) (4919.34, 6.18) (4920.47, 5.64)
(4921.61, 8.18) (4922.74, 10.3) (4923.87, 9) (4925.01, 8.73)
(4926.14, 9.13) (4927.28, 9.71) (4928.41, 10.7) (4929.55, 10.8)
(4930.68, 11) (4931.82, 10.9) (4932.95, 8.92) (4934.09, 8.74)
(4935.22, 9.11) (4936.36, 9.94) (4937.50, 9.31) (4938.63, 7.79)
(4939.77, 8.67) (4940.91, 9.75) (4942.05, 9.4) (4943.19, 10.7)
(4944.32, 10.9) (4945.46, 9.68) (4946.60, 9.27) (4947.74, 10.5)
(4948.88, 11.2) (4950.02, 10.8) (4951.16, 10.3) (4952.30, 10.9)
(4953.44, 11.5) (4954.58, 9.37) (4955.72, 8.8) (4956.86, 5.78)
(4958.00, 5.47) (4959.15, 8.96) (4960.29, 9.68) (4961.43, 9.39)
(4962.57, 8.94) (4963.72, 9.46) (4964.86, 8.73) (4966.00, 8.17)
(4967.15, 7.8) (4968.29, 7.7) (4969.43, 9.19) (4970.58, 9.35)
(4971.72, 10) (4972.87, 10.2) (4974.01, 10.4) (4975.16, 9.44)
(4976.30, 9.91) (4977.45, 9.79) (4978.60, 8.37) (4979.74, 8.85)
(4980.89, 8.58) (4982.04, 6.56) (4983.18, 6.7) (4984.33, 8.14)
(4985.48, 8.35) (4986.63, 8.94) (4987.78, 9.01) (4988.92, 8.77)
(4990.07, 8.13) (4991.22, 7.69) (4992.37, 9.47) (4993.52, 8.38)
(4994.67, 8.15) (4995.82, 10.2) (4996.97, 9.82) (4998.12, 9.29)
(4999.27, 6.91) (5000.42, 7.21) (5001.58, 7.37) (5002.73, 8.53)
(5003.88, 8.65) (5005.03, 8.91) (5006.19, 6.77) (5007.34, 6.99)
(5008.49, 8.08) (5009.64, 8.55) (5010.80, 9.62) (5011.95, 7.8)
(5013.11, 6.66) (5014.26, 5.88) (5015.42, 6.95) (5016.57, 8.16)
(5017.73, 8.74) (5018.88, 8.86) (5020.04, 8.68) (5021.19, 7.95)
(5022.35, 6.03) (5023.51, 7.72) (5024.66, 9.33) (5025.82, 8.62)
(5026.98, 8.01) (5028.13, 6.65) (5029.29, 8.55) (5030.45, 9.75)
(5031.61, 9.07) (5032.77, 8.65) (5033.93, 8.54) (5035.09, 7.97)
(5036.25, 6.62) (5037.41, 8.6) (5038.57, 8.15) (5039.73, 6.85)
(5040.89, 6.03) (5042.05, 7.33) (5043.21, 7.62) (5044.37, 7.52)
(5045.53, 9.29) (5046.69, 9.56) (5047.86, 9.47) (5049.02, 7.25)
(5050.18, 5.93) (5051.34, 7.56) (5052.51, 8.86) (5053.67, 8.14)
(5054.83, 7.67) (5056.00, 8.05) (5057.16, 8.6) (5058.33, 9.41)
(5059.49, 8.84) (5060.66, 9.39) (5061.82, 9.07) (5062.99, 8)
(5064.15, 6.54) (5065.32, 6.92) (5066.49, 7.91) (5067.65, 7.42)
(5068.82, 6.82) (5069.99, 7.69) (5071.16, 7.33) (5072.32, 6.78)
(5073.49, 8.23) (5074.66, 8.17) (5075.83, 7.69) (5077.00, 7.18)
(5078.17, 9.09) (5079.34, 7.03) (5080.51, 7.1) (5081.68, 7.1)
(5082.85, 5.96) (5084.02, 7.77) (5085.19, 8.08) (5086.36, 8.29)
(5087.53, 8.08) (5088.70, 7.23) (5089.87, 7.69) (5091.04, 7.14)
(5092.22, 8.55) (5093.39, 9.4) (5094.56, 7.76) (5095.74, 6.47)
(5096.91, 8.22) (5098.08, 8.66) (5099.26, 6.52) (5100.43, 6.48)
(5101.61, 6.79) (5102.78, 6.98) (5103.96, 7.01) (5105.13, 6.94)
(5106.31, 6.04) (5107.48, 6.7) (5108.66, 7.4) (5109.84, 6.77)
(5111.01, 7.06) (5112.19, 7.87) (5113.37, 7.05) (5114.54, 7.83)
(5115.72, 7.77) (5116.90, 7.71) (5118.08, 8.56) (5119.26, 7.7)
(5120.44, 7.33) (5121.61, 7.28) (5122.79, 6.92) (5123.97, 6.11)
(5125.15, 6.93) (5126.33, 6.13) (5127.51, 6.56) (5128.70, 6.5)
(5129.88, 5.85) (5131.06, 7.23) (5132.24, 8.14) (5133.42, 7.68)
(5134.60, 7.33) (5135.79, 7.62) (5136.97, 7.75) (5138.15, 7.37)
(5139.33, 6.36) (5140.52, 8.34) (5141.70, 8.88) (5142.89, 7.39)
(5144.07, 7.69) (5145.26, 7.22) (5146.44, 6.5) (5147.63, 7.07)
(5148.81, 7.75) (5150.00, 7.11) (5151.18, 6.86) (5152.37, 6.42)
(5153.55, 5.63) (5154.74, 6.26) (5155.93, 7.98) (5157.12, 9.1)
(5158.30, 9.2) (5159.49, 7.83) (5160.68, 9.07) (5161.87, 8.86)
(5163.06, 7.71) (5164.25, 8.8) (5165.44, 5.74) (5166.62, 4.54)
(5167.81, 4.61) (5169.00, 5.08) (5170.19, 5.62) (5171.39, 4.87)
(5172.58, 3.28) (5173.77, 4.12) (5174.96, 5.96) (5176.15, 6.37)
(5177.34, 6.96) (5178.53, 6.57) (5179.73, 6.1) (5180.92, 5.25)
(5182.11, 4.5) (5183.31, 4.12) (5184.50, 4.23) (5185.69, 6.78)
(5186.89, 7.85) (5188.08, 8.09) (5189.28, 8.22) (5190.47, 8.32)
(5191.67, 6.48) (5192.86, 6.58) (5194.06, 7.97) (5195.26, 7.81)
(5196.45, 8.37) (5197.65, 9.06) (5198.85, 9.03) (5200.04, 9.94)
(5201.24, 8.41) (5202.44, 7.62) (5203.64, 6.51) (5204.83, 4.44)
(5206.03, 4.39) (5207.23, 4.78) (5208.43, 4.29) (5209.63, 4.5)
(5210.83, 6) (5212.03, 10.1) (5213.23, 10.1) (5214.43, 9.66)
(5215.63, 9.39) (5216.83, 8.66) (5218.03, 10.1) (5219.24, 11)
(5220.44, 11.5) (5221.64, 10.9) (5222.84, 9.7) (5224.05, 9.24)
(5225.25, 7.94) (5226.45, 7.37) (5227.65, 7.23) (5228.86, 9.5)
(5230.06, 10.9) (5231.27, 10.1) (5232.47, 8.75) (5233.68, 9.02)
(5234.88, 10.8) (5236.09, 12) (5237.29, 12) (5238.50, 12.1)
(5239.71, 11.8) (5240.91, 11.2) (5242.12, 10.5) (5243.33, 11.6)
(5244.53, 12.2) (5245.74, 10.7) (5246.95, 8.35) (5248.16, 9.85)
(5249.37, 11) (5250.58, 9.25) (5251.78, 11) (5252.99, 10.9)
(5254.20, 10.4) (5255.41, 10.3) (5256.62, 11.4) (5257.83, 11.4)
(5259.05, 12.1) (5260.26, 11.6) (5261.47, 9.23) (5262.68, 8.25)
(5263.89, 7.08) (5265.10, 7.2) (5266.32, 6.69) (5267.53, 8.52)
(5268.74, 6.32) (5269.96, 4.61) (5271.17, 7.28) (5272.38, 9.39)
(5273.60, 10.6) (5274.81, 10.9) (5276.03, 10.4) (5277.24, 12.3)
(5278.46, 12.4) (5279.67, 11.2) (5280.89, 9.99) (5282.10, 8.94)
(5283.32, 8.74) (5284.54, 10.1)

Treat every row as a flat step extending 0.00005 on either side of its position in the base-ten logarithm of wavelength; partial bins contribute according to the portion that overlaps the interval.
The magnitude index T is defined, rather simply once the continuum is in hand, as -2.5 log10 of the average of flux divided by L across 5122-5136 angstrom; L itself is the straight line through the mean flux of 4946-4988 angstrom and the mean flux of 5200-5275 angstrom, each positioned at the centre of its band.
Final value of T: 0.31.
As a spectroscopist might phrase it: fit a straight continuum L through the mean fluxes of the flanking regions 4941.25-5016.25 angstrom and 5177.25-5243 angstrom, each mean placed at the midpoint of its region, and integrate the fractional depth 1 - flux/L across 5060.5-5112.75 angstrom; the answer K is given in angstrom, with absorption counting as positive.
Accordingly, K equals 6.5 angstrom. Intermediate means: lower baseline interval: 8.77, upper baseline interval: 8.3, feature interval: 7.48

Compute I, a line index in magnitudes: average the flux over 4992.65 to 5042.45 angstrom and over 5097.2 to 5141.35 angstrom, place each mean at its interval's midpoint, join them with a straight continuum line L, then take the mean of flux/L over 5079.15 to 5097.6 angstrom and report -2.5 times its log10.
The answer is -0.03 mag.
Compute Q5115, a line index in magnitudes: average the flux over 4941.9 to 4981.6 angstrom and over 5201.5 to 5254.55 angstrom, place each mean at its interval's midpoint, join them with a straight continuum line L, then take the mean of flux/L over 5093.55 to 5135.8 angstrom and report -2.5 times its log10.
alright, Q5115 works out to 0.28 mag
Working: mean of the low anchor 9.35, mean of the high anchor 9.3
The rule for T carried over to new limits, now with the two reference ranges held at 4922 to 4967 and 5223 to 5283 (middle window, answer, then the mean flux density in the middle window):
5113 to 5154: 0.322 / 7.22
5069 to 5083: 0.277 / 7.47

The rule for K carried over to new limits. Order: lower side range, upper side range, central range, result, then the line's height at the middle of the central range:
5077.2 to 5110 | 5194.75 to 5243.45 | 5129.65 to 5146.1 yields 0.9 angstrom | 7.96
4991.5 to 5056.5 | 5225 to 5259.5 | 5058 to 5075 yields 1.3 angstrom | 8.53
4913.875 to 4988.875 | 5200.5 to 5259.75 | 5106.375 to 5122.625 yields 3.3 angstrom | 9.32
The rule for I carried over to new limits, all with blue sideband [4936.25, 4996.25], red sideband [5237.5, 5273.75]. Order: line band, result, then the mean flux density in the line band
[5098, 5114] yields 0.33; 6.97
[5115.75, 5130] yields 0.32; 7.03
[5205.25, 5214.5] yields 0.43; 6.51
